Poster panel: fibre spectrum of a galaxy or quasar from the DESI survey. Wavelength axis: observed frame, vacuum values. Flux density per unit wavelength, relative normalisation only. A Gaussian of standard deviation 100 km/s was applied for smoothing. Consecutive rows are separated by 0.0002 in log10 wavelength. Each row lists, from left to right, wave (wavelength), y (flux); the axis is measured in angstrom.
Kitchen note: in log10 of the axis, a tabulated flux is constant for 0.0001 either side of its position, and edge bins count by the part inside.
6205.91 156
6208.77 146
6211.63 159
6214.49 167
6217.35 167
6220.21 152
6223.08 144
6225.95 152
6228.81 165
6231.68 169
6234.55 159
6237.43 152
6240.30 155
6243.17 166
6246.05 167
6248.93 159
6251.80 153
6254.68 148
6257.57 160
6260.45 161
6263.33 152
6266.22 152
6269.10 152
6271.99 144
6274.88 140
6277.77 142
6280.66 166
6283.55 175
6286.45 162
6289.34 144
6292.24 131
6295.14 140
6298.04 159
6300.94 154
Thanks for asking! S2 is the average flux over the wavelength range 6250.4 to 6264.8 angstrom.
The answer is 155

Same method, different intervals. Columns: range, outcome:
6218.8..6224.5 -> 148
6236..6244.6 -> 158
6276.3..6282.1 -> 154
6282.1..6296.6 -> 150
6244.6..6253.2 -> 160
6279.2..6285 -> 170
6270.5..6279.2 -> 142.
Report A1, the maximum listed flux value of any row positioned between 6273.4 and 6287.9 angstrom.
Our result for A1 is 175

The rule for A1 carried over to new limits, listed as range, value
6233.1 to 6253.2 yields 167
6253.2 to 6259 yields 160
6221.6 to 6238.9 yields 169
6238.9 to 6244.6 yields 166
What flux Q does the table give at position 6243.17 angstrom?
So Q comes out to 166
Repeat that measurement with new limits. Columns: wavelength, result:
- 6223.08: 144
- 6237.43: 152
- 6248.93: 159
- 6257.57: 160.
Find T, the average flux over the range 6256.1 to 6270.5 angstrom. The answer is 155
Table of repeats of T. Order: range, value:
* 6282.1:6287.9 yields 169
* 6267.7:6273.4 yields 148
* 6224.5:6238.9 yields 159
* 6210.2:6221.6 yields 161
